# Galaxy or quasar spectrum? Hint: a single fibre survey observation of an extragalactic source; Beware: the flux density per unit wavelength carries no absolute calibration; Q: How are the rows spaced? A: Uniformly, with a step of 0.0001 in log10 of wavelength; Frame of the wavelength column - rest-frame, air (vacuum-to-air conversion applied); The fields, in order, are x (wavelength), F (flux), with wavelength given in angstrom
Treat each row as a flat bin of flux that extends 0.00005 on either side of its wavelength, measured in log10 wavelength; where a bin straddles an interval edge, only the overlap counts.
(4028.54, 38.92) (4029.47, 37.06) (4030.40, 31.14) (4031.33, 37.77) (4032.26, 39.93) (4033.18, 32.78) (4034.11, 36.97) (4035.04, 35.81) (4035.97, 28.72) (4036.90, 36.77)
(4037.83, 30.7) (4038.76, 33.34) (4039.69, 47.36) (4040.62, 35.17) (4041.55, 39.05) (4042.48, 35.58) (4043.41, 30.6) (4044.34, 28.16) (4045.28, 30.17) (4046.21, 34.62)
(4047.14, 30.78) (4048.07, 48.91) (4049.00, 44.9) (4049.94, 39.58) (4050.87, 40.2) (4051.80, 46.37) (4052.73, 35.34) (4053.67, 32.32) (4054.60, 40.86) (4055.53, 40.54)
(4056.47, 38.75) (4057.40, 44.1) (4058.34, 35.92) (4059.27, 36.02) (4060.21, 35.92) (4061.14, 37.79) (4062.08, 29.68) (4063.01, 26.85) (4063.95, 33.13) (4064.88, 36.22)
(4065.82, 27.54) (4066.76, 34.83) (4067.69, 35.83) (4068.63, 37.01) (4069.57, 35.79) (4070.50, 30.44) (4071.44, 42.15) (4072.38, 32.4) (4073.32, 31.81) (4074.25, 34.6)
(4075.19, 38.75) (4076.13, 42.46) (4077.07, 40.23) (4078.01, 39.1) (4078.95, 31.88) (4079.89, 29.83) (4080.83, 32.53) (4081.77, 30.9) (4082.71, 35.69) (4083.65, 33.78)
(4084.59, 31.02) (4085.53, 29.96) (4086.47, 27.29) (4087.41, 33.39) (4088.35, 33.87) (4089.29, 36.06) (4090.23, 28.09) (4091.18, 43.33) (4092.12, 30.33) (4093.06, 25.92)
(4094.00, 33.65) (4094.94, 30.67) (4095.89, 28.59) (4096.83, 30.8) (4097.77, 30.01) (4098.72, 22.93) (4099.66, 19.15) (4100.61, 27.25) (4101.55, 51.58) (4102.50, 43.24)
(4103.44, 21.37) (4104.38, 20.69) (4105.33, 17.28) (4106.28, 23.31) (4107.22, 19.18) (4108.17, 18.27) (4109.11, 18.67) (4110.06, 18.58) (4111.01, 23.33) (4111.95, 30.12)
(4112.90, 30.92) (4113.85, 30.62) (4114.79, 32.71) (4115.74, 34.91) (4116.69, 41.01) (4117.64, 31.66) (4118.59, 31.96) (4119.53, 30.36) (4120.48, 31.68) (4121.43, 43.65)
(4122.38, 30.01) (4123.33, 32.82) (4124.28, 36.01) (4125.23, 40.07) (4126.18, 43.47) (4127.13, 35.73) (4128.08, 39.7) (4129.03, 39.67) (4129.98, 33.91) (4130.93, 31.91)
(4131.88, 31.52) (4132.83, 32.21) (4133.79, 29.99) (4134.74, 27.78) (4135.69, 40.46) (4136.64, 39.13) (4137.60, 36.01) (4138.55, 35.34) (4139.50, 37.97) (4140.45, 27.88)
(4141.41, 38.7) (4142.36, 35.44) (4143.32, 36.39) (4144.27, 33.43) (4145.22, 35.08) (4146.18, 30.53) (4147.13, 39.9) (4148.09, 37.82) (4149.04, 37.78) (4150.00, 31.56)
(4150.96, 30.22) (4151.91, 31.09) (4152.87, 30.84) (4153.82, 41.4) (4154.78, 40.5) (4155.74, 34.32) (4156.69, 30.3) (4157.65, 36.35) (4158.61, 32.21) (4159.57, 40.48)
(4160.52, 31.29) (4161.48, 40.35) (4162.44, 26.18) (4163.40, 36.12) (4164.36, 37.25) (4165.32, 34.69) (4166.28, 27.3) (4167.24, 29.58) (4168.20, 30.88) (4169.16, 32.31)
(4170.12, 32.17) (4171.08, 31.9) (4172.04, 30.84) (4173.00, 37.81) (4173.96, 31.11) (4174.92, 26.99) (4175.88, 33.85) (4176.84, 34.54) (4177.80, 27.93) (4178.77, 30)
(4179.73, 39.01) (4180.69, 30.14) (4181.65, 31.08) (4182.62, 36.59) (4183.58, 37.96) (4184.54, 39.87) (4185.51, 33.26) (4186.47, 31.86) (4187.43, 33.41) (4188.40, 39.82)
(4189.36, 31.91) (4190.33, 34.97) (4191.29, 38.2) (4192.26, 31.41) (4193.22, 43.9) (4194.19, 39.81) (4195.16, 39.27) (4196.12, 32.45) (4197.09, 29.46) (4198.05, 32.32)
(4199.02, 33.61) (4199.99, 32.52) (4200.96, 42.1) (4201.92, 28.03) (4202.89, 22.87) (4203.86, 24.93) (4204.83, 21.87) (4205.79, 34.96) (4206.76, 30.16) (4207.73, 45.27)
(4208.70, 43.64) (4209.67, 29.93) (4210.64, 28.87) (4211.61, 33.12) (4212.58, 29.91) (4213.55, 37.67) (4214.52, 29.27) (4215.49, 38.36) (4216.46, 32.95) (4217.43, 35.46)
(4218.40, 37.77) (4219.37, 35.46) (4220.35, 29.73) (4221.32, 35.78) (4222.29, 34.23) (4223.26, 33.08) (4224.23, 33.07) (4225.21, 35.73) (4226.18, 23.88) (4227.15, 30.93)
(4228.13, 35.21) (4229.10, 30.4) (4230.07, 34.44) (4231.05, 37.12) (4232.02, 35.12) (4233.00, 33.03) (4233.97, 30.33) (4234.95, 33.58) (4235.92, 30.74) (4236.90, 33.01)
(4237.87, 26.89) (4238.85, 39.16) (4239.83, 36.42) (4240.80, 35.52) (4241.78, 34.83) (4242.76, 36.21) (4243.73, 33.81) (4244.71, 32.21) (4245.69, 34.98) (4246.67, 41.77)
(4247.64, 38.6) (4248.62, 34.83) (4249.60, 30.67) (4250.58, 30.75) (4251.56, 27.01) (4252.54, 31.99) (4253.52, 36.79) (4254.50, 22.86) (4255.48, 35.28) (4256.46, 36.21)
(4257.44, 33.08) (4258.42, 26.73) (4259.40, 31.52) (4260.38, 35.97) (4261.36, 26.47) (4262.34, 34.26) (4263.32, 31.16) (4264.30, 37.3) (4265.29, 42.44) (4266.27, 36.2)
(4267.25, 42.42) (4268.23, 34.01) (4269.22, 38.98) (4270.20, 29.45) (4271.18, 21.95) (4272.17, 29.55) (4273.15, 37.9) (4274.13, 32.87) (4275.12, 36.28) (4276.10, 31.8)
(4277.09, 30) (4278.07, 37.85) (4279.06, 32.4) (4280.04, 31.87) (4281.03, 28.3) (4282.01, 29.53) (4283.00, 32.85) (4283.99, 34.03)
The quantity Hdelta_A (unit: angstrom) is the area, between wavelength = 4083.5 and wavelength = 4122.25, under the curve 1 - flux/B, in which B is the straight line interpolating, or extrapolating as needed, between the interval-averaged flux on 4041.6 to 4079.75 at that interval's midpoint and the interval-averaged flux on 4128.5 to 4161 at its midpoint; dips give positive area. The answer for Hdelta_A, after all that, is 6.2 angstrom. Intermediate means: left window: 36.2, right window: 34.7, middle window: 29.8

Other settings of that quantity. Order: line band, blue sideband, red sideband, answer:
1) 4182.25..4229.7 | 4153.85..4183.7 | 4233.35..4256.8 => -0.6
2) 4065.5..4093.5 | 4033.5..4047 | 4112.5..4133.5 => 0.5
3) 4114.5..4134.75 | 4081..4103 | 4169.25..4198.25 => -1.3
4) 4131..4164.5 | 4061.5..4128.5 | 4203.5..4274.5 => -2.2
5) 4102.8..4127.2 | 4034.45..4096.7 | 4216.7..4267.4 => 3.5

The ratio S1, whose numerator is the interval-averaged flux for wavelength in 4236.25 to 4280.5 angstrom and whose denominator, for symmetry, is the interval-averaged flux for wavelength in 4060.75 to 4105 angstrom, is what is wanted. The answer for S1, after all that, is 1.0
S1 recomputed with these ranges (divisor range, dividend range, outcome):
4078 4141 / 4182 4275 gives 1.07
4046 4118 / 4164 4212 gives 1.01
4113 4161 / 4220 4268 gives 0.96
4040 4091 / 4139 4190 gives 0.96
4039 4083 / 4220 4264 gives 0.91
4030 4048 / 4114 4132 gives 1.02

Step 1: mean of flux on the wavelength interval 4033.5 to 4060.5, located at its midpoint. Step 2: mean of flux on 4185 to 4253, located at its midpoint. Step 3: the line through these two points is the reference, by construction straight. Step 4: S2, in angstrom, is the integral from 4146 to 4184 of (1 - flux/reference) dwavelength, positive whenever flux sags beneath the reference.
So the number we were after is 1.2 angstrom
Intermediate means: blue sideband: 37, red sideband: 33.7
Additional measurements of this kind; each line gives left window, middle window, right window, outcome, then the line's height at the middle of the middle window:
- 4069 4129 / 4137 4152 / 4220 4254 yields -1.1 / 32.4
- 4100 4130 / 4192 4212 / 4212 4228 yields -0.2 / 33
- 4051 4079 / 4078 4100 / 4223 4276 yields 2.9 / 35.9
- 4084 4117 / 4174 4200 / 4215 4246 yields -1.7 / 32.2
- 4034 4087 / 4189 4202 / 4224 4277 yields -0.5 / 34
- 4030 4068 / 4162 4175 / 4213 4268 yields 1.0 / 34.6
